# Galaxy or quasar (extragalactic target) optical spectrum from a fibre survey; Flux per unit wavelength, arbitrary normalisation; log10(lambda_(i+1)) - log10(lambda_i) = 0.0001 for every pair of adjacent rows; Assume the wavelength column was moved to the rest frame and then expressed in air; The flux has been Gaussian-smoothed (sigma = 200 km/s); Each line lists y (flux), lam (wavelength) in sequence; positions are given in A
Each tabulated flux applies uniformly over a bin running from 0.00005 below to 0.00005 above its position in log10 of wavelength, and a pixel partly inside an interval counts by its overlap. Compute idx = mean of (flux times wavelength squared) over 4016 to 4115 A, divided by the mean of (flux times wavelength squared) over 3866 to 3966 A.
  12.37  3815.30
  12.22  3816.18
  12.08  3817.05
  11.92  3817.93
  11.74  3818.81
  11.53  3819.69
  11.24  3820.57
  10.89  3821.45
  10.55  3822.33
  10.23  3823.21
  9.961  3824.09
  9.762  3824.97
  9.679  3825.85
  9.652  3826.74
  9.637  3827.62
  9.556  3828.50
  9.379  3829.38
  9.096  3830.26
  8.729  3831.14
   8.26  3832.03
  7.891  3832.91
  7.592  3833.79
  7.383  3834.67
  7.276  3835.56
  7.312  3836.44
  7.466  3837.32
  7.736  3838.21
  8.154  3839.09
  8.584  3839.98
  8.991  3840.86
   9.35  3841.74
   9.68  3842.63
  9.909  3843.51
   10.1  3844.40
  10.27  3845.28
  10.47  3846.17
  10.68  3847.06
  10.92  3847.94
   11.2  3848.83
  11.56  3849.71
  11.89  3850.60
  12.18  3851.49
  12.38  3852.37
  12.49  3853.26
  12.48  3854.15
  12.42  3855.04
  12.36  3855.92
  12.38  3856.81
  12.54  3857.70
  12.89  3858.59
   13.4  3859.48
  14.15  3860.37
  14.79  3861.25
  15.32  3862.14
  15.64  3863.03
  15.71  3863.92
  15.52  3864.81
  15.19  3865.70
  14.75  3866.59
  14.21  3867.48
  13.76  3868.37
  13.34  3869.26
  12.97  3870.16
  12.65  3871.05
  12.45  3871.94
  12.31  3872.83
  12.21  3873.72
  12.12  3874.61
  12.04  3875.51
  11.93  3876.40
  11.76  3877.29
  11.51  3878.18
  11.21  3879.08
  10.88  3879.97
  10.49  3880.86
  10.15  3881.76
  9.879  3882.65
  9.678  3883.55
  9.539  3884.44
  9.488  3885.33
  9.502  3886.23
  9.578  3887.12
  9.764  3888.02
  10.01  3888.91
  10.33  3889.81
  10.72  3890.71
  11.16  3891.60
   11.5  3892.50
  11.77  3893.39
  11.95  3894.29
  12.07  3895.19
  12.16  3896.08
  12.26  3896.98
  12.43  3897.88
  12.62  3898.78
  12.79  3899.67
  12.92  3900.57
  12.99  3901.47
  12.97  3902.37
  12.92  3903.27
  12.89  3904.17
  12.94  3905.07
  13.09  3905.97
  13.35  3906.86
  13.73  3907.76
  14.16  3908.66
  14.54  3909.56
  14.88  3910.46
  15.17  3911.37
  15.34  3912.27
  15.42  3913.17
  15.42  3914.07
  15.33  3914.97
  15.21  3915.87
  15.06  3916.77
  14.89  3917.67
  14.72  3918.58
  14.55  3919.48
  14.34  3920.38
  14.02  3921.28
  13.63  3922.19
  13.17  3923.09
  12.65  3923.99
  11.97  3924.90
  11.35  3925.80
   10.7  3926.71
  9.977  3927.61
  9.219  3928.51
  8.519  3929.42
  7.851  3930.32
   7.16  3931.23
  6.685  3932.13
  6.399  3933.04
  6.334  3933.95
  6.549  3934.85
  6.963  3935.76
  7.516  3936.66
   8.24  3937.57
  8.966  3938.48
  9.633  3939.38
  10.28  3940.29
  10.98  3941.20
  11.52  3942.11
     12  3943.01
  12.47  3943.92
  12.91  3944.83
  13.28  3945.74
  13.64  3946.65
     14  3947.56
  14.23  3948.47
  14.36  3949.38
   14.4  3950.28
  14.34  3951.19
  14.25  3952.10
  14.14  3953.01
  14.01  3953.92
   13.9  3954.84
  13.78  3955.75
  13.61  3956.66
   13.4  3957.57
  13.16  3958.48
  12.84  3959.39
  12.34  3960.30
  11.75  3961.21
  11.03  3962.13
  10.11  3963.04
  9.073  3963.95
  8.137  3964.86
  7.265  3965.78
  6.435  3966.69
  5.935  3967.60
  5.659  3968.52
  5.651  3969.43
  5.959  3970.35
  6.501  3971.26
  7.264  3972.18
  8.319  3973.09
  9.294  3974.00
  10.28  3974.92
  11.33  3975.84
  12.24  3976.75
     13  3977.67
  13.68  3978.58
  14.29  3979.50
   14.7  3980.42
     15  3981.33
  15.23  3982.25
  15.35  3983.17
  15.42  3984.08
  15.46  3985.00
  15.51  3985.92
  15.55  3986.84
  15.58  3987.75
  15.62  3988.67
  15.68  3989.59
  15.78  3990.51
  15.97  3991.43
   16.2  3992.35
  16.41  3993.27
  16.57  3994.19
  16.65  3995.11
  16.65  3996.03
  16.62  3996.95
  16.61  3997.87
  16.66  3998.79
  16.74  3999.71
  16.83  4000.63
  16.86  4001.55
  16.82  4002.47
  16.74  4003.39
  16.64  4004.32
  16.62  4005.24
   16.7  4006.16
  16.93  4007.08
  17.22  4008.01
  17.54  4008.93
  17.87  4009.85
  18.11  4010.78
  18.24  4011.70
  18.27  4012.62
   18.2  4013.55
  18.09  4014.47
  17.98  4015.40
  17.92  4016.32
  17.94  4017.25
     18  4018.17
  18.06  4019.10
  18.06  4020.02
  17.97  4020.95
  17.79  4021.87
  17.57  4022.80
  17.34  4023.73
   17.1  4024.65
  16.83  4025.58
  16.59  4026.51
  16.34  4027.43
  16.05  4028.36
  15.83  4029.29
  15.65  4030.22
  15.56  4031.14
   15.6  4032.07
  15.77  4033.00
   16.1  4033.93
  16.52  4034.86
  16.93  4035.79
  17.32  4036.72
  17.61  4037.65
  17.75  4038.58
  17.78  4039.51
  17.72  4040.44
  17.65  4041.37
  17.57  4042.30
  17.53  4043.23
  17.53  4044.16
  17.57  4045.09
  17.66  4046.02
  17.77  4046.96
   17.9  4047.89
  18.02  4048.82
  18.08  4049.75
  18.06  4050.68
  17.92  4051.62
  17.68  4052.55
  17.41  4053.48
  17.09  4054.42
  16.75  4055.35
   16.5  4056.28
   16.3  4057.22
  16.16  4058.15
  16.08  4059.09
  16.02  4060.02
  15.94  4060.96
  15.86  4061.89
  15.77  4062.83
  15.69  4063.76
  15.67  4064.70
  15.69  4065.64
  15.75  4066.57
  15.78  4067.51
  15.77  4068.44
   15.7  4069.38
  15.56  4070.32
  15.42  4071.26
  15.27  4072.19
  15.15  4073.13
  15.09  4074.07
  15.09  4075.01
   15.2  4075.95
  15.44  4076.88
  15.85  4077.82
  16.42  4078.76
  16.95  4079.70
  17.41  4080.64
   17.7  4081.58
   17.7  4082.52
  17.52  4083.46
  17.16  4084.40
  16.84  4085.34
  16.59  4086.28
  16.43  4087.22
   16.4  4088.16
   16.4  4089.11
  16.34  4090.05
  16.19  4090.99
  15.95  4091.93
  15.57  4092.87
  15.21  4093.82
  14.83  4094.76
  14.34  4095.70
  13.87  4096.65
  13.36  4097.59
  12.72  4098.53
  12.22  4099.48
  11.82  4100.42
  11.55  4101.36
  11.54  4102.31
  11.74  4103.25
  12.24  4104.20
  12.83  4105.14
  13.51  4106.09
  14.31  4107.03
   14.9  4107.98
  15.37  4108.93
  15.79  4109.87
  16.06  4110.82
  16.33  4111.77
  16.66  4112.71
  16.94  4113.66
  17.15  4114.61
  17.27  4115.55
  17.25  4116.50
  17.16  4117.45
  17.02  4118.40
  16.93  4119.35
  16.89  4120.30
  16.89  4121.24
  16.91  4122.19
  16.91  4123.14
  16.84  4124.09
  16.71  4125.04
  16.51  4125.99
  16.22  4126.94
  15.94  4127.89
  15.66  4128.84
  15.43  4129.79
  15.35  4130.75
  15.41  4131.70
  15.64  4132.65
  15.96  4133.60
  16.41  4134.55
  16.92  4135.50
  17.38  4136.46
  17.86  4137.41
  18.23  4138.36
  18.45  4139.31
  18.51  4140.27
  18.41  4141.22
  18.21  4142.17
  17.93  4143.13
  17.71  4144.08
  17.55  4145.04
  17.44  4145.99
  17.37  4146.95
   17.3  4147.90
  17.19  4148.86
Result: 1.45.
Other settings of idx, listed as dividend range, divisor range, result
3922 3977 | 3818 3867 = 1.01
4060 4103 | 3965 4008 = 1.18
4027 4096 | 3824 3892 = 1.65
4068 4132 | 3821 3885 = 1.58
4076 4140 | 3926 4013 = 1.33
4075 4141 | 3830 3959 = 1.49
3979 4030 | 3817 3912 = 1.56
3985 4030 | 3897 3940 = 1.48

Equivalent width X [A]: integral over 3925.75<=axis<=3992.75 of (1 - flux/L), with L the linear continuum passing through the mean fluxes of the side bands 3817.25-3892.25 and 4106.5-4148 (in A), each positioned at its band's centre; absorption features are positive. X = 9.3 A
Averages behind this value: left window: 11.1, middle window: 11.4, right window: 16.8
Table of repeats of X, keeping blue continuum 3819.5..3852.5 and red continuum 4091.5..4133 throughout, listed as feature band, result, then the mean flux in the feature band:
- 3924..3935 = 2.6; 8.78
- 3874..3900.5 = -1.1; 11.1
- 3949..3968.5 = 0.7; 11.7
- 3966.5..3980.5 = 3.5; 9.32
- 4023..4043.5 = -4.8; 16.8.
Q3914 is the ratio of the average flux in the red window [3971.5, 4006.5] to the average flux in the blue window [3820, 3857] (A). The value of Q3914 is 1.50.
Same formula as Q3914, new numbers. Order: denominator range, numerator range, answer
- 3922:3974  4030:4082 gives 1.59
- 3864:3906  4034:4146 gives 1.36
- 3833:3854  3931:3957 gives 1.16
